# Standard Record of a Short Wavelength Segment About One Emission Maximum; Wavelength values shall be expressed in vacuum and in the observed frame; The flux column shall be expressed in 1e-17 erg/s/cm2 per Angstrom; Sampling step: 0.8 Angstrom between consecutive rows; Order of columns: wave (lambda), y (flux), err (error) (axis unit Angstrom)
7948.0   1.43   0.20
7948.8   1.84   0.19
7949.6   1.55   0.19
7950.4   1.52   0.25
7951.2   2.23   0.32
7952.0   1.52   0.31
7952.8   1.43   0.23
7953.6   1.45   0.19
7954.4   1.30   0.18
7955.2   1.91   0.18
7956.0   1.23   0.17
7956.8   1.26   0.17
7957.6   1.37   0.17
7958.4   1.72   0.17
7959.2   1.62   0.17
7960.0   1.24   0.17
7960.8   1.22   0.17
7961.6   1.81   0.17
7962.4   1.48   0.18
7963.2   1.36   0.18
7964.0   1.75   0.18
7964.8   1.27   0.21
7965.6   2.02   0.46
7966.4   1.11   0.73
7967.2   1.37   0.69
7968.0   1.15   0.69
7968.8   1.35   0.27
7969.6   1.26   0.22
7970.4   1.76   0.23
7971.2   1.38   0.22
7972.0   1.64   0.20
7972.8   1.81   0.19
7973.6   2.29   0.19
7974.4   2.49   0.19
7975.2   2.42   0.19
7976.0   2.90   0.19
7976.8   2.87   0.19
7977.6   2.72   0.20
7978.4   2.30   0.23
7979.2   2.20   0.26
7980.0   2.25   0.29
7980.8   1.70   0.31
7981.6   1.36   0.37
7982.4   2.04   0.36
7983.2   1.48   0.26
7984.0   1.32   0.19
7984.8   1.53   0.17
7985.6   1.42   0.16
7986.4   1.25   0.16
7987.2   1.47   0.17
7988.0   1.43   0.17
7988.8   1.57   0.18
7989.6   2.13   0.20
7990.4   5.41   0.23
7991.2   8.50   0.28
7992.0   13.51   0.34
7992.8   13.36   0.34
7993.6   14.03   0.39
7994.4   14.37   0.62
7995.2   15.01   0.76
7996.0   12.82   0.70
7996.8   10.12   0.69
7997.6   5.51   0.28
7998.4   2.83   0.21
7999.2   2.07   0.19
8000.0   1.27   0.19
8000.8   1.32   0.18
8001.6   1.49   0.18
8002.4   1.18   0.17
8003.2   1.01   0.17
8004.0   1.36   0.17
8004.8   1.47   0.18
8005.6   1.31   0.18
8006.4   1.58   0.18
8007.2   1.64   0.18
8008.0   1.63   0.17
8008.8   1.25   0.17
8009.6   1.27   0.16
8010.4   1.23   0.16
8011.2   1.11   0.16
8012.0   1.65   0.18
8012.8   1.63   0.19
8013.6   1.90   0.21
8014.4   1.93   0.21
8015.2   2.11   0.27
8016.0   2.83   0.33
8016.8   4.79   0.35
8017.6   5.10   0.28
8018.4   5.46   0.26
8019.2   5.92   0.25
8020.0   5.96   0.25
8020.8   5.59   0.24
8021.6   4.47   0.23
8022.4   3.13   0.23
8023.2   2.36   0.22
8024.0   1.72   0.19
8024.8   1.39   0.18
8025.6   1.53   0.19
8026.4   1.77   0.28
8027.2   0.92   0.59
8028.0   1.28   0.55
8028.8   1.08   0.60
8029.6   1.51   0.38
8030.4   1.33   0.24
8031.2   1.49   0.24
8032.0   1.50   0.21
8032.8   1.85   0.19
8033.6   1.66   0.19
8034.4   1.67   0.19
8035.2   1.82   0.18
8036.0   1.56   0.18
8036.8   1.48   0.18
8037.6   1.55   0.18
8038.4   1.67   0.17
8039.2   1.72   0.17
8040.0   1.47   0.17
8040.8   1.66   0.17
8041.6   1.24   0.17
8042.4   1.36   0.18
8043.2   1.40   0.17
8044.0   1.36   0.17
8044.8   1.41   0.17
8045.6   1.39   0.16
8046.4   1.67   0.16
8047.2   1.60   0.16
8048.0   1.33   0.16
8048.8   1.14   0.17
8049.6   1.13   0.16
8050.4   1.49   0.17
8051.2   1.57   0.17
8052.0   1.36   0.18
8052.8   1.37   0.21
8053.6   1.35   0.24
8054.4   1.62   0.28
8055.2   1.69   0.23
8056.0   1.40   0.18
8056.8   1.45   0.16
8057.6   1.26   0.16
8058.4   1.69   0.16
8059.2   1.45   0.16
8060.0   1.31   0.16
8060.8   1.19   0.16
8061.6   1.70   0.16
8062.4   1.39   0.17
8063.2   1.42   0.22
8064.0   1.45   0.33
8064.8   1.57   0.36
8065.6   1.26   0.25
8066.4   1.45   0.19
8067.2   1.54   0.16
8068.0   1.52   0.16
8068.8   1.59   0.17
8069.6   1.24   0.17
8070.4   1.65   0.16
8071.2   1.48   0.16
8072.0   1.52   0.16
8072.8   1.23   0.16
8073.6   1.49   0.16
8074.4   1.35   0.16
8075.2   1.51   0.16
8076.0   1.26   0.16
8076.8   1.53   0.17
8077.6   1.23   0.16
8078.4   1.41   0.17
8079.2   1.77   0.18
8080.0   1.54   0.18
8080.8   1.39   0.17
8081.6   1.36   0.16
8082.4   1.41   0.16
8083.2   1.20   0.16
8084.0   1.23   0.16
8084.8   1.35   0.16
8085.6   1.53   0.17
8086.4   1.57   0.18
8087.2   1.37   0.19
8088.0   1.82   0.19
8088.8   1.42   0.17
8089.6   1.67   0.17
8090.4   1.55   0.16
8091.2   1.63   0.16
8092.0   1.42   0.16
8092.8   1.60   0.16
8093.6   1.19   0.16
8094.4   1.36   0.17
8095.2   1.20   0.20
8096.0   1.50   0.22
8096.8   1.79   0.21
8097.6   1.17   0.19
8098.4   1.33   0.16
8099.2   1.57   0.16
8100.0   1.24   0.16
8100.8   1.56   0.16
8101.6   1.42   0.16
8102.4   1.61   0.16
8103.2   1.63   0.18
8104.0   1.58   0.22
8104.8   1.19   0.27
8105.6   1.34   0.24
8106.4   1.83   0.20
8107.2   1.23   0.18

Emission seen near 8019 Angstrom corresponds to [N II] 6583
